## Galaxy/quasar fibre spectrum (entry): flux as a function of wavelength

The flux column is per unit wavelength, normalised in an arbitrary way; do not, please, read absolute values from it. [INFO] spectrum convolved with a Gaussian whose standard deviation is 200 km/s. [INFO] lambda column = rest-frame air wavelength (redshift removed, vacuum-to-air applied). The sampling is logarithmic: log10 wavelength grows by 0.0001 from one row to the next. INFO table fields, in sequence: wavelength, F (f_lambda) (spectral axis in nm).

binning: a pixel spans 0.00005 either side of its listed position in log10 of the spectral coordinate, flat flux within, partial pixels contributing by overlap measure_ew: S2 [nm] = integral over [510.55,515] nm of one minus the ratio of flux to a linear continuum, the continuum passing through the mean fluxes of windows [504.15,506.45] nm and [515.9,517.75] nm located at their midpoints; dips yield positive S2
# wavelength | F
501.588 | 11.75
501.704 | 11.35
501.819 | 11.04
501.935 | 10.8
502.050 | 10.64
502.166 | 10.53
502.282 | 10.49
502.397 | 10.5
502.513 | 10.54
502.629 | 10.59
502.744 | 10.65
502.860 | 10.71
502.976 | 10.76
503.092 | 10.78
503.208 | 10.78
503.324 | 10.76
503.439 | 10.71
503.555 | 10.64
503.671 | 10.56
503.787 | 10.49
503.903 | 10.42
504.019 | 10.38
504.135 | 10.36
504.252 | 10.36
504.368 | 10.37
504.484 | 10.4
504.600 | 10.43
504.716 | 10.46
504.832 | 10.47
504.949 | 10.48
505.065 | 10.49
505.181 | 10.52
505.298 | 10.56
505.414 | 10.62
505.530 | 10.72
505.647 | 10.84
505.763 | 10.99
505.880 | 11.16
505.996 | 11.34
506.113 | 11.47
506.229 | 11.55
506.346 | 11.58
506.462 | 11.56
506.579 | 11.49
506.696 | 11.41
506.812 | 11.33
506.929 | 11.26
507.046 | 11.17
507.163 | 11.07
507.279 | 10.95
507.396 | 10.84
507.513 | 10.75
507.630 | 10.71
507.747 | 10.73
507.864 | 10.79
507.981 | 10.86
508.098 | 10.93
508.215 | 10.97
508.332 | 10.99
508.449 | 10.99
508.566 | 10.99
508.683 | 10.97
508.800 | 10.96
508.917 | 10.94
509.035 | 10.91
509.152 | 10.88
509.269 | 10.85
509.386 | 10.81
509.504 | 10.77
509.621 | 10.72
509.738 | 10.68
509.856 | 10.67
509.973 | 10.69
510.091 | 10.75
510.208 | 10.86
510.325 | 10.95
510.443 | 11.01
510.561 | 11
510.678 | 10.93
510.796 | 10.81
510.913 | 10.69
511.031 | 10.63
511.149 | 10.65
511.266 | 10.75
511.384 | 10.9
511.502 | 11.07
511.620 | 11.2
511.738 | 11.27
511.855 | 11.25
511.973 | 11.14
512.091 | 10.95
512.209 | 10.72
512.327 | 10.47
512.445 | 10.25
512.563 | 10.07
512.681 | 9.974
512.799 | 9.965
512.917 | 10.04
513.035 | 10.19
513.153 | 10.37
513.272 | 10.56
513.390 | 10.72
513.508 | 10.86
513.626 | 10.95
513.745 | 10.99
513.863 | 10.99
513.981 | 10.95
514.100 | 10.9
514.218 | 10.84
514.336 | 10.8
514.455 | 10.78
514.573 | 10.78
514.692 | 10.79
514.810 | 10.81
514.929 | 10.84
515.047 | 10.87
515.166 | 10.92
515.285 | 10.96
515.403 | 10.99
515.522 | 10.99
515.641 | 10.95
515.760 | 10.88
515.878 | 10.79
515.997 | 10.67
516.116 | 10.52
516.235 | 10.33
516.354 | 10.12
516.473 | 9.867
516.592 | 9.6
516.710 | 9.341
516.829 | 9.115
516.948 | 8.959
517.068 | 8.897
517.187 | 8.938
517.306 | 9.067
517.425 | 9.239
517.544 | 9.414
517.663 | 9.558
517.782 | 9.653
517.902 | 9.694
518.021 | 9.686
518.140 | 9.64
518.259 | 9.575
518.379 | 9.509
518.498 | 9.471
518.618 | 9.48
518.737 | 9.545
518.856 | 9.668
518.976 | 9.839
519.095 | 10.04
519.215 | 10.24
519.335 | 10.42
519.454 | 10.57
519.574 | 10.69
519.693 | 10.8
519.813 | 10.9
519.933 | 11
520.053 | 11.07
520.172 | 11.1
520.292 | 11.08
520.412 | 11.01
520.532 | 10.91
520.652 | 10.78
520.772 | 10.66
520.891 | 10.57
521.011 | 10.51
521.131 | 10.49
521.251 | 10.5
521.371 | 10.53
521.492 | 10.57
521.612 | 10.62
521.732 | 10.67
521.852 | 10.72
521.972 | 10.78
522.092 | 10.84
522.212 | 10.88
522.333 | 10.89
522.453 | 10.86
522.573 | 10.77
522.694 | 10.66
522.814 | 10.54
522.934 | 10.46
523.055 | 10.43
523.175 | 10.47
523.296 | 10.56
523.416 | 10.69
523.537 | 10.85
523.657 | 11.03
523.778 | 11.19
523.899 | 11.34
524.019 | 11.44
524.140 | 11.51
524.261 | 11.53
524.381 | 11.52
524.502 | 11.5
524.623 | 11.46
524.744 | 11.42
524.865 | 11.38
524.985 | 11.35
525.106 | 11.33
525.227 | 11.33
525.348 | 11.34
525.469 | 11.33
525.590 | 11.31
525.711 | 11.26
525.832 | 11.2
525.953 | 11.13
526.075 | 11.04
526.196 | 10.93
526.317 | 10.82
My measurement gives -0.317 nm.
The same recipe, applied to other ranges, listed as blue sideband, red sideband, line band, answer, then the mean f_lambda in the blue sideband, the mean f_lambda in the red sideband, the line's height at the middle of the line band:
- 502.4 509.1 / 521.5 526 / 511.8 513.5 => 0.07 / 10.8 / 11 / 10.9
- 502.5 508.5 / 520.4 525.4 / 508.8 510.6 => 0.00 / 10.8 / 10.9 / 10.8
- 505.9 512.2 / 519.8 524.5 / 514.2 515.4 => 0.01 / 11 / 10.9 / 10.9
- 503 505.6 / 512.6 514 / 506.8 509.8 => -0.11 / 10.5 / 10.5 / 10.5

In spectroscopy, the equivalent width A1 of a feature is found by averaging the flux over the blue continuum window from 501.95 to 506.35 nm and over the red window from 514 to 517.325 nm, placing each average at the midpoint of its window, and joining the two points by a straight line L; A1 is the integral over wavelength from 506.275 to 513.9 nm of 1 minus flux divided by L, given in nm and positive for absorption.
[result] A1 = -0.24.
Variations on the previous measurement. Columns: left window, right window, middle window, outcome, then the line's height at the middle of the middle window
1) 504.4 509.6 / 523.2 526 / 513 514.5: 0.038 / 11.1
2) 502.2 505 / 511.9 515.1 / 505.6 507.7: -0.122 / 10.6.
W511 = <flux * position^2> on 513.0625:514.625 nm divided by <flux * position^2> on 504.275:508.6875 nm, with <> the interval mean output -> 1.02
